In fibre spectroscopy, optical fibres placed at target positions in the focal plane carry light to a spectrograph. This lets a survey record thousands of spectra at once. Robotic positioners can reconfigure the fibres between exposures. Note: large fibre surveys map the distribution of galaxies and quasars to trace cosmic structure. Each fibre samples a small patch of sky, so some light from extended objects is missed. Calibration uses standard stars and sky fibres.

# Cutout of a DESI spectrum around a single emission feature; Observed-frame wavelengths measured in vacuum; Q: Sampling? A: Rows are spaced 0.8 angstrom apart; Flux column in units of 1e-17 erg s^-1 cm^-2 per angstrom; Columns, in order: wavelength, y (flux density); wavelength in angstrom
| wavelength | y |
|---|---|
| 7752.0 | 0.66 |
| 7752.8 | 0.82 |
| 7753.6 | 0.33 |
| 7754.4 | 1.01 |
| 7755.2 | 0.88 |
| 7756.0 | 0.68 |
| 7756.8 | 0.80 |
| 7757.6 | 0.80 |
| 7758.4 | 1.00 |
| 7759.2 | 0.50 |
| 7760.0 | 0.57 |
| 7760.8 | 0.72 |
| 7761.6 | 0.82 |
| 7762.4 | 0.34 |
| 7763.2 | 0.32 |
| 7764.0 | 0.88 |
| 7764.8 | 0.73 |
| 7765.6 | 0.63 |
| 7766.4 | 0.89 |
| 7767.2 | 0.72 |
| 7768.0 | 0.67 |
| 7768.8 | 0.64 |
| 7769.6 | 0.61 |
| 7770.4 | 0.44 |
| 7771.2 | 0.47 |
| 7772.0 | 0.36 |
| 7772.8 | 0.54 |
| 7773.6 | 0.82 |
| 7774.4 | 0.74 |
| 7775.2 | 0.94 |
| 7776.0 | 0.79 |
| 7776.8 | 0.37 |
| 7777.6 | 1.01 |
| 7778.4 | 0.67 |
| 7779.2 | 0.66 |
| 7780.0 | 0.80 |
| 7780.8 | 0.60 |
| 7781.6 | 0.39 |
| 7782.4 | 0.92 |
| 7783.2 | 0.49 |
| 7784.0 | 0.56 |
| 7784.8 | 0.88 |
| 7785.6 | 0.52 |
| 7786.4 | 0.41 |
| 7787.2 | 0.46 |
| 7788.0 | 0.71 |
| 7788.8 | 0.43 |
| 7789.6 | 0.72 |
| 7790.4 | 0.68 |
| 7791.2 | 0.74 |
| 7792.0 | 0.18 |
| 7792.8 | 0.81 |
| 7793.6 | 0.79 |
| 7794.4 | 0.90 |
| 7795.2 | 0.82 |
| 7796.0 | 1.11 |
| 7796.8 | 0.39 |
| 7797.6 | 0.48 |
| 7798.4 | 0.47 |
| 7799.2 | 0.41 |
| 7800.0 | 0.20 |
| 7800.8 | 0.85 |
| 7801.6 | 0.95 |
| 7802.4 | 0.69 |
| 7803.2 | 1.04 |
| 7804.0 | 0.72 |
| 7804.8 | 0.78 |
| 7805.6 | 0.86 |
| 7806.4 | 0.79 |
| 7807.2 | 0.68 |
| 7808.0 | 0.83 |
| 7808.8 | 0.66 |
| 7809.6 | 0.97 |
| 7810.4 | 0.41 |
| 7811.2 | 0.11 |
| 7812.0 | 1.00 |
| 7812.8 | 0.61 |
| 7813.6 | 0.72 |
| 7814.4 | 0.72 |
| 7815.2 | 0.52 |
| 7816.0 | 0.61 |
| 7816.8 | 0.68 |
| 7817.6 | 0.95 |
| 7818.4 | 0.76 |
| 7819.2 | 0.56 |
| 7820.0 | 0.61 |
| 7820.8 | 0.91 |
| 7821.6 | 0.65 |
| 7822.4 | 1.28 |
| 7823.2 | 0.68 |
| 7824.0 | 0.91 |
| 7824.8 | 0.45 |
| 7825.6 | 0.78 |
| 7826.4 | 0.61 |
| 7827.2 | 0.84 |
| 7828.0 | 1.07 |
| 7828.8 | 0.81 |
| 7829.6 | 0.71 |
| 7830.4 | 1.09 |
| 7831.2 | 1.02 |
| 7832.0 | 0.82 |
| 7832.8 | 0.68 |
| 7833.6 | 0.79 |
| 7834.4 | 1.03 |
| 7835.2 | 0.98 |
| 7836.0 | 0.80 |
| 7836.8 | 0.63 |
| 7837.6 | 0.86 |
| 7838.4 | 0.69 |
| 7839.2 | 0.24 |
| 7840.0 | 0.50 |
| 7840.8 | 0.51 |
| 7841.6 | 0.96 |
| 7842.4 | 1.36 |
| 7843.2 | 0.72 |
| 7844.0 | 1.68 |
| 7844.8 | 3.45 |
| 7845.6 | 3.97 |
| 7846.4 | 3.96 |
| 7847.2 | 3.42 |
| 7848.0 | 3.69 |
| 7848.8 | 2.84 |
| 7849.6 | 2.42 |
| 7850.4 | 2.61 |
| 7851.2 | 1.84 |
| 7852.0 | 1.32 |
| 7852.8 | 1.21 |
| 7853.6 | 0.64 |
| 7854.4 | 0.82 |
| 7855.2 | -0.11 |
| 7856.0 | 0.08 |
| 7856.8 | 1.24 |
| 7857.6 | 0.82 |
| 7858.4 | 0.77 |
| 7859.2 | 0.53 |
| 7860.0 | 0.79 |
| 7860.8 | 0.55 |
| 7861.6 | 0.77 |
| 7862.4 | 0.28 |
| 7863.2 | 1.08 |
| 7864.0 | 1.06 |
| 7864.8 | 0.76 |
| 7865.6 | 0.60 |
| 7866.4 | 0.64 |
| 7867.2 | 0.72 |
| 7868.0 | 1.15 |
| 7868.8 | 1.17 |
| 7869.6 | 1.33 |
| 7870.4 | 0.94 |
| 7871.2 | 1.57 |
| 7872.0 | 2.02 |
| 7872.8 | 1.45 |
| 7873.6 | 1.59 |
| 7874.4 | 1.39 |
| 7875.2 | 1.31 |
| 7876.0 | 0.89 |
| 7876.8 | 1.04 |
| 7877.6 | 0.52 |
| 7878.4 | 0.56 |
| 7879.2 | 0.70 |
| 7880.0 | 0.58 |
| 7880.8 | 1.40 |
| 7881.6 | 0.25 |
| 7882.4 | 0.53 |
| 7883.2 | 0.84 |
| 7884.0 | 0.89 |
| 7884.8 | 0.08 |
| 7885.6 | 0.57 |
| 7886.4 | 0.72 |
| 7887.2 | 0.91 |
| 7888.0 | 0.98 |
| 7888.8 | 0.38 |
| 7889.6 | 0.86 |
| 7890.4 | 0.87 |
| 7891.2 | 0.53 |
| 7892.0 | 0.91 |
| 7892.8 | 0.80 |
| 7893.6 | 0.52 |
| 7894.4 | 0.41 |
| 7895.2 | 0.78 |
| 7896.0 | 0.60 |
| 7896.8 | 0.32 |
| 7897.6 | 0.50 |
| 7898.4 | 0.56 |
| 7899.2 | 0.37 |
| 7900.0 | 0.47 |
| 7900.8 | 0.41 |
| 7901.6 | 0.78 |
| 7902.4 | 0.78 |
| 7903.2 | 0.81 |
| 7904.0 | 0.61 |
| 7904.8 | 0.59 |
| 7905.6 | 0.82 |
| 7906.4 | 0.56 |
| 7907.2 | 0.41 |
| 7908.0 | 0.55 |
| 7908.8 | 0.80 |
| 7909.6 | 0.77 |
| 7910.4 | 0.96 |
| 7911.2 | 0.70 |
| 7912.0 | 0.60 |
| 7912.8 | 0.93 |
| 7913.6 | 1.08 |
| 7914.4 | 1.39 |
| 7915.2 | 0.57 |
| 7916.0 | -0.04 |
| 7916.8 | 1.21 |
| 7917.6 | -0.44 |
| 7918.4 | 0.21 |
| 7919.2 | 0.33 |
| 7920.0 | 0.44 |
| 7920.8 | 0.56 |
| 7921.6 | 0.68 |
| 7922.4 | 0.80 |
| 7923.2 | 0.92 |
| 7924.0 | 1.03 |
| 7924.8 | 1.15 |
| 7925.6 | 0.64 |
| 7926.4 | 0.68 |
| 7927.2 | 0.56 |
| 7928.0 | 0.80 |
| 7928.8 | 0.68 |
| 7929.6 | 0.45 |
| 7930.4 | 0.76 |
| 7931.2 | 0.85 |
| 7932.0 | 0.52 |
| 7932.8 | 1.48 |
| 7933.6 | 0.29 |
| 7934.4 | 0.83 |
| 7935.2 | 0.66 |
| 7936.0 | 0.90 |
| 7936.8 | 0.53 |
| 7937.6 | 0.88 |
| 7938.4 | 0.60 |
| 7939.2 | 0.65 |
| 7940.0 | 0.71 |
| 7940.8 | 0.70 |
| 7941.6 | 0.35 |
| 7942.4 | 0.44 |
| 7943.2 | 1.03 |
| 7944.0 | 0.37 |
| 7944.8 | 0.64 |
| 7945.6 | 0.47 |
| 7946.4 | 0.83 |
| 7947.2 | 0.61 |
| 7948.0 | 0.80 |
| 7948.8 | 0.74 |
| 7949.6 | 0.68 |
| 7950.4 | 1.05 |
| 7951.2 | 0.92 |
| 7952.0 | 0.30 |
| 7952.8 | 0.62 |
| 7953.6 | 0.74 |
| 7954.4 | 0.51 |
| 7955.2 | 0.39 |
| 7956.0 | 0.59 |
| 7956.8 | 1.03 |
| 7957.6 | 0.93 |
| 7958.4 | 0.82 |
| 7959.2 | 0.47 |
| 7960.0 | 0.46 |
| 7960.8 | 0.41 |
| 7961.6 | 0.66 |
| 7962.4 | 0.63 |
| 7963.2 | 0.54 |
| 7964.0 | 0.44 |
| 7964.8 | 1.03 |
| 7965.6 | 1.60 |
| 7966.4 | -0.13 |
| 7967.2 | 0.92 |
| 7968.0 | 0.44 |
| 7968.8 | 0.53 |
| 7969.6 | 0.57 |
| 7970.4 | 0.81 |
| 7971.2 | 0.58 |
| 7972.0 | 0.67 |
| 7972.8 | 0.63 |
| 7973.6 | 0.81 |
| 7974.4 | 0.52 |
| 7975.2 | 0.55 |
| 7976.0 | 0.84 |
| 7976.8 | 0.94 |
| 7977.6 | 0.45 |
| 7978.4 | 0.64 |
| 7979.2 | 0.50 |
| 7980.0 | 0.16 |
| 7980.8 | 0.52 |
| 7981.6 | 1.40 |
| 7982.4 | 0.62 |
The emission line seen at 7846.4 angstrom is H-alpha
